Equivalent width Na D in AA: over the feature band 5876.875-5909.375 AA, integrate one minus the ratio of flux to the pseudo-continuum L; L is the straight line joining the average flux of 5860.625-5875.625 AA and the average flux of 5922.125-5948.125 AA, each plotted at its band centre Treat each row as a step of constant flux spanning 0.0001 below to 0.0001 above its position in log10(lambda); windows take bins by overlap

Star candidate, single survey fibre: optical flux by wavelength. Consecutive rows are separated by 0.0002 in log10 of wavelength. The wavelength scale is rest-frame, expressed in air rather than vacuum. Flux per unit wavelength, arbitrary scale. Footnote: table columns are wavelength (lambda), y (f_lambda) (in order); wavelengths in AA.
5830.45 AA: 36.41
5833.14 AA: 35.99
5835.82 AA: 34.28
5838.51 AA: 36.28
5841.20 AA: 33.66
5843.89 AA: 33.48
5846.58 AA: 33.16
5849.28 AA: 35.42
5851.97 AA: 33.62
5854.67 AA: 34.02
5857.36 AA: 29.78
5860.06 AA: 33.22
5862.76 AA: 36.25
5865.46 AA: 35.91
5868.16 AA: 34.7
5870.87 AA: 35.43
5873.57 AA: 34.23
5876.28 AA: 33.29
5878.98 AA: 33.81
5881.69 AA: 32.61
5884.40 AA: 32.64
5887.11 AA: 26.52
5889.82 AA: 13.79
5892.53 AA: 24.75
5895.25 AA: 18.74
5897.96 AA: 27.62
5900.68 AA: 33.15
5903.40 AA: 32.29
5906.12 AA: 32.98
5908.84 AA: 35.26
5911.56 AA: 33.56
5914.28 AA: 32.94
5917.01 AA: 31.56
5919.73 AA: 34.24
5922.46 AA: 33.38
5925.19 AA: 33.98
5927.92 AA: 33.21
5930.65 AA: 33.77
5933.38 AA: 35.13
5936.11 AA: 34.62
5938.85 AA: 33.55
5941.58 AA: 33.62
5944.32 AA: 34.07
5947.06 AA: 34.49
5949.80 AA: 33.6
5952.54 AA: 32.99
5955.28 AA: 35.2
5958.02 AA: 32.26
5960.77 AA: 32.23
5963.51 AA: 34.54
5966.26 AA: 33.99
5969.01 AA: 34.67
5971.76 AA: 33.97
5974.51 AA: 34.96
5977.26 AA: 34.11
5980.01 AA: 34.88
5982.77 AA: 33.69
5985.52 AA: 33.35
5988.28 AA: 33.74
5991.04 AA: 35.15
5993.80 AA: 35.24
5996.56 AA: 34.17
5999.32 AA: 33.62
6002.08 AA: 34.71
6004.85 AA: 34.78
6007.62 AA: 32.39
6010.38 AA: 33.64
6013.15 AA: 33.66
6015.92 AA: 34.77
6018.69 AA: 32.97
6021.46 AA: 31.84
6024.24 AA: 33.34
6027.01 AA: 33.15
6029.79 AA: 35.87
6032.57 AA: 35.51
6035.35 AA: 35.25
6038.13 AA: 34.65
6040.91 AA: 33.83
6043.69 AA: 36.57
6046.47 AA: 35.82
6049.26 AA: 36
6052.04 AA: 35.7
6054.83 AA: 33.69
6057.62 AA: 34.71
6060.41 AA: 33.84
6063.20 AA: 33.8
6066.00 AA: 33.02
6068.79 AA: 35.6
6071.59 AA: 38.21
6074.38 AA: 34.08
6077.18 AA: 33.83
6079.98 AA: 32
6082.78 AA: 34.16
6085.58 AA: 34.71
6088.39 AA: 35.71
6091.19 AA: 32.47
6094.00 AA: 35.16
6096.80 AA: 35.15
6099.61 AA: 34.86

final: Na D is 5.7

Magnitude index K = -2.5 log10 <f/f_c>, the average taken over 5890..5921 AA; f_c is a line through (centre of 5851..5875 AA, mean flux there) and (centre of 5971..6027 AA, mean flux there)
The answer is 0.14 mag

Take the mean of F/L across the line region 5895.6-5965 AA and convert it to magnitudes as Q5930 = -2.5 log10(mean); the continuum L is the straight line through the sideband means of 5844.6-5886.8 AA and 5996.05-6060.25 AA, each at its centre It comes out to 0.03 mag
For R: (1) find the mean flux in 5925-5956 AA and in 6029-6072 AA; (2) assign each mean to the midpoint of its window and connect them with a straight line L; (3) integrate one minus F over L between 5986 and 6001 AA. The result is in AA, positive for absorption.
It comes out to 0.1 AA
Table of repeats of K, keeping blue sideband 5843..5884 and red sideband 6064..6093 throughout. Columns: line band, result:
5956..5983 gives 0.005 mag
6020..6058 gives -0.013 mag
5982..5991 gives 0.011 mag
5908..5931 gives 0.017 mag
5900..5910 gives 0.019 mag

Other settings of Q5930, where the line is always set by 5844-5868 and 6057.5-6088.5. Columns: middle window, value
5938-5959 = 0.01 mag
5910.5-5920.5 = 0.03 mag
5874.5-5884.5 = 0.03 mag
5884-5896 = 0.44 mag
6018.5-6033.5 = 0.02 mag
